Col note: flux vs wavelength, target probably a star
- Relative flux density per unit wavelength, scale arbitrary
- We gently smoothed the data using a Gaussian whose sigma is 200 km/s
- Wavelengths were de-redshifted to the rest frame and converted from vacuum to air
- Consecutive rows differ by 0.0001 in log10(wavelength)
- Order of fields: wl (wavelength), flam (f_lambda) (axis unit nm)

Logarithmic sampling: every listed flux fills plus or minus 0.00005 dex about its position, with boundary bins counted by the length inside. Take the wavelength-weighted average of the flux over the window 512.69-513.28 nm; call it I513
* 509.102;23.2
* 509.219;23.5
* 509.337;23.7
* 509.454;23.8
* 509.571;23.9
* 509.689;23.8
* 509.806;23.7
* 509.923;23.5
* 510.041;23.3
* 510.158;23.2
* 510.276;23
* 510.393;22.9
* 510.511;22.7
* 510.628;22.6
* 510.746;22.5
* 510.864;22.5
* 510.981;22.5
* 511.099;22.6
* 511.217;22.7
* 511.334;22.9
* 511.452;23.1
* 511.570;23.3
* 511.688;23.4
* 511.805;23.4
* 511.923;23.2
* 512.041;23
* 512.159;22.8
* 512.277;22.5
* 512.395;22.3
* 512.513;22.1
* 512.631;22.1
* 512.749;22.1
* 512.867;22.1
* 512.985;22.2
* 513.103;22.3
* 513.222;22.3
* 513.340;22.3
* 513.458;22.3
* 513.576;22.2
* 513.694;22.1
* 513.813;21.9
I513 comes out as 22.2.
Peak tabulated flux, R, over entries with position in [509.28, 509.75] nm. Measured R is 23.9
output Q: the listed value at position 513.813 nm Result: 21.9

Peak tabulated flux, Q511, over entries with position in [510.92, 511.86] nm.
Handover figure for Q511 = 23.4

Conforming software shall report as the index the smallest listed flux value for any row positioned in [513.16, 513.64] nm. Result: 22.2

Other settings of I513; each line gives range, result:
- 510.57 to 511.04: 22.5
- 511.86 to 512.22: 23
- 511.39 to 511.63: 23.1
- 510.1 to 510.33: 23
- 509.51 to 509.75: 23.9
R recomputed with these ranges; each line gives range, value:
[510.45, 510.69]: 22.7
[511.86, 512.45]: 23.2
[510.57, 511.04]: 22.6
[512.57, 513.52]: 22.3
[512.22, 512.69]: 22.5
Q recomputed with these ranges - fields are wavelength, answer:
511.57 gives 23.3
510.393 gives 22.9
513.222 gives 22.3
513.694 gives 22.1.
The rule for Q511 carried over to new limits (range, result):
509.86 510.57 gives 23.5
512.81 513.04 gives 22.2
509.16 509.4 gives 23.7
